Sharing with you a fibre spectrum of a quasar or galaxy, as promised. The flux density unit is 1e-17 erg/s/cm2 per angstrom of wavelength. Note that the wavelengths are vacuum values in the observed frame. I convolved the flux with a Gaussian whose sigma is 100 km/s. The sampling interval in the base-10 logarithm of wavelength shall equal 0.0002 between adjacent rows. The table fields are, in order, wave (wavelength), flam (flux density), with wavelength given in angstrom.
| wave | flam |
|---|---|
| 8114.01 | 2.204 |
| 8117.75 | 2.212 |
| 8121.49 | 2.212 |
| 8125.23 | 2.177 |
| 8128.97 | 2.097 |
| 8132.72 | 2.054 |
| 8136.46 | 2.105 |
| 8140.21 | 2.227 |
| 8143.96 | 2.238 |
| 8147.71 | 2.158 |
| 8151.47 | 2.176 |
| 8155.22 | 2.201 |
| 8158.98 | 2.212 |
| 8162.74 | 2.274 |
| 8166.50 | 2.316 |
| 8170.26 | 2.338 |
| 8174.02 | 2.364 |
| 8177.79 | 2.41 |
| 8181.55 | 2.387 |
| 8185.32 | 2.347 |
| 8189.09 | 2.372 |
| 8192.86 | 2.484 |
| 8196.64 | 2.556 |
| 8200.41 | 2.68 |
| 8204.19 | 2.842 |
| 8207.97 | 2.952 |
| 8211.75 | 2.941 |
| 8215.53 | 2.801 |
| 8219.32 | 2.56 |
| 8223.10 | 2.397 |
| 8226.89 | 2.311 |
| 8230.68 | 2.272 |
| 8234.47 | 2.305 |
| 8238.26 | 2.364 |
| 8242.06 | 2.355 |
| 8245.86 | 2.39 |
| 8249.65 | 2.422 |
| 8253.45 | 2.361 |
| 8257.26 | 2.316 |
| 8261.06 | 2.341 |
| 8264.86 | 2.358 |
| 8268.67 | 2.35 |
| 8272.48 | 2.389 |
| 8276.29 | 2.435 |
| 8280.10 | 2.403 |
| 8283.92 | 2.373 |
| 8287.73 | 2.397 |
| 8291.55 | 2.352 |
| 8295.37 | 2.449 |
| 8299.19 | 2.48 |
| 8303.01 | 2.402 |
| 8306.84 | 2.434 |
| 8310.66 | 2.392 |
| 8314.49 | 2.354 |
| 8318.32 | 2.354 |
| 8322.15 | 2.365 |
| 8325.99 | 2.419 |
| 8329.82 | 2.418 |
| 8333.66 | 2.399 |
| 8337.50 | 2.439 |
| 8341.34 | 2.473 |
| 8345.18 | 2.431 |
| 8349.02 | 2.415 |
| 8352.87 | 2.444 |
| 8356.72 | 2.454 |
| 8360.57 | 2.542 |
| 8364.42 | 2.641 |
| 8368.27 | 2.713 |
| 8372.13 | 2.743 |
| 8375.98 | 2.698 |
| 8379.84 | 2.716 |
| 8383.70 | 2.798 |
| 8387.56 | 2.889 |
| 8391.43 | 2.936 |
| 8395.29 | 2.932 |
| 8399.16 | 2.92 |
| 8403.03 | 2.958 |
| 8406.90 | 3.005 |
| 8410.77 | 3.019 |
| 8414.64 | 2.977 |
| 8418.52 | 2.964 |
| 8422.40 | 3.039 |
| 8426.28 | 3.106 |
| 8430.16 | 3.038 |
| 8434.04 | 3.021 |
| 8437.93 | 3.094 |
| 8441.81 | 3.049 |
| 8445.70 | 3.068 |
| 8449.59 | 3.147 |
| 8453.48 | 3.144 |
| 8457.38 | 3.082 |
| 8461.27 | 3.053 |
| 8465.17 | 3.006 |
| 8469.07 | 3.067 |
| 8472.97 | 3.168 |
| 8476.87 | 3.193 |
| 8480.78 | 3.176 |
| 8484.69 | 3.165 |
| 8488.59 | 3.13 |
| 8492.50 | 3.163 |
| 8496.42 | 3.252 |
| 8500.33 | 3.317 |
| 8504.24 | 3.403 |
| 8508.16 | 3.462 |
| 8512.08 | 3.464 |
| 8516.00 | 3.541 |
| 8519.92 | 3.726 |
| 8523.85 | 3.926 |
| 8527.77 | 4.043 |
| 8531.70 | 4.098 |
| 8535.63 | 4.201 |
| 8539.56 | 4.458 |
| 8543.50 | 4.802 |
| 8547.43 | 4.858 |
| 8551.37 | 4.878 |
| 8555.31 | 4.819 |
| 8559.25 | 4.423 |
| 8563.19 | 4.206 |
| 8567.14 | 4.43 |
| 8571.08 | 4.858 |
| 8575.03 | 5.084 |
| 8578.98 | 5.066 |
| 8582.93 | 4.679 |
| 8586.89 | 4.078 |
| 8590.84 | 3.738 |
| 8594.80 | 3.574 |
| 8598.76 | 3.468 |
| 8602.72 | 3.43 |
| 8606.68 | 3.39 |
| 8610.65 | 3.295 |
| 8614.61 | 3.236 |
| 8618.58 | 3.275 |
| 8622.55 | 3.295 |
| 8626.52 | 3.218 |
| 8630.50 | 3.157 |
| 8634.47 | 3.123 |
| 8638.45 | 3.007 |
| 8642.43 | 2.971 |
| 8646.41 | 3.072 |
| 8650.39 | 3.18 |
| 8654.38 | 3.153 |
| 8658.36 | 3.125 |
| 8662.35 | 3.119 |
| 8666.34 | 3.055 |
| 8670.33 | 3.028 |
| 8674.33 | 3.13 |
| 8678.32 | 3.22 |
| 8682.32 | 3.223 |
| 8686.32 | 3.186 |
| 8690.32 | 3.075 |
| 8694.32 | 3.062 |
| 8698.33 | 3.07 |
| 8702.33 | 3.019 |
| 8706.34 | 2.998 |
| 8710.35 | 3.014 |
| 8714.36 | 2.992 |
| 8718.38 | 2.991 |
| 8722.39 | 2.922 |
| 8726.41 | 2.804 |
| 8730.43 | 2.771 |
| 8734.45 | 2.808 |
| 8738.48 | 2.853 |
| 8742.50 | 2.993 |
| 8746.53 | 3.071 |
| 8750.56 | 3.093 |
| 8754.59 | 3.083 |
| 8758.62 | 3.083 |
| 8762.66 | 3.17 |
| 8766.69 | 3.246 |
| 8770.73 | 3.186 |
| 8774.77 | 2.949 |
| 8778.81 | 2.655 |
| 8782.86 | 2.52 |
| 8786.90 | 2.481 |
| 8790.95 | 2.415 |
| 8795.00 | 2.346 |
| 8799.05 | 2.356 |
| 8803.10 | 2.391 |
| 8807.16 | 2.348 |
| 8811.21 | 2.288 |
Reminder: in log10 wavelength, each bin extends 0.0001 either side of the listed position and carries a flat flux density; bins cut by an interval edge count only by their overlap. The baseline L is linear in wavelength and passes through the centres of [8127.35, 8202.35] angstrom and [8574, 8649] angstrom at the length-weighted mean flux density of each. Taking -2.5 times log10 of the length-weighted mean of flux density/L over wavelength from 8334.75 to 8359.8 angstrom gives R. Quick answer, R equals 0.15 mag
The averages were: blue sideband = 2.3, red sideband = 3.56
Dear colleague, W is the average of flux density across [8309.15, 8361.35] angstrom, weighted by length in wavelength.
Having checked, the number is 2.42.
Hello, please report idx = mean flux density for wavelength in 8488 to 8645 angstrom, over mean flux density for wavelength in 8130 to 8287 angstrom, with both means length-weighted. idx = 1.6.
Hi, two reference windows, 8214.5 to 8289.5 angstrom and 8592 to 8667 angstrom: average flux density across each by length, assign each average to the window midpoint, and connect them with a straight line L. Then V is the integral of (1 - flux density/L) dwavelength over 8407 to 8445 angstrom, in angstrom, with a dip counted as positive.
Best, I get -3.5 angstrom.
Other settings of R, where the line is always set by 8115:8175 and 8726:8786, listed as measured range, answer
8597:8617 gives -0.21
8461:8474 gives -0.18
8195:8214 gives -0.22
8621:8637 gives -0.14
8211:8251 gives -0.06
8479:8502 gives -0.21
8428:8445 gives -0.19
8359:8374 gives -0.08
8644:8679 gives -0.10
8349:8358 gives 0.01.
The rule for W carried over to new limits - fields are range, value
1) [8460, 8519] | 3.25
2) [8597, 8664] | 3.21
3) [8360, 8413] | 2.83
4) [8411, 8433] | 3.02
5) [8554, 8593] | 4.53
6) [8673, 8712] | 3.1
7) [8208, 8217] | 2.89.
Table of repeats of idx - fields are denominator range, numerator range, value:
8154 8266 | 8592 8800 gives 1.25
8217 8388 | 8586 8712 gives 1.31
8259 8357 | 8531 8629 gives 1.71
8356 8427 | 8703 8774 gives 1.06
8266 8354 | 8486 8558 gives 1.63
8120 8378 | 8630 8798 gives 1.24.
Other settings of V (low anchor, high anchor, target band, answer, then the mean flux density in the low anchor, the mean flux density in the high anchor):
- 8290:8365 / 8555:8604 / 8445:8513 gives 6.8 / 2.43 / 4.29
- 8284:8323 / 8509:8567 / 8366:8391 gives 1.8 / 2.4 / 4.24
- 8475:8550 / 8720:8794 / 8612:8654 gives 1.9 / 3.72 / 2.89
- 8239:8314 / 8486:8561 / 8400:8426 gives 2.0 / 2.39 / 3.94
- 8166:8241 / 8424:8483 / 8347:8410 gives 3.8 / 2.5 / 3.09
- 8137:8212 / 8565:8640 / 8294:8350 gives 8.9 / 2.41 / 3.76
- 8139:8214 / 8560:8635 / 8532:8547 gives -3.4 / 2.43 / 3.84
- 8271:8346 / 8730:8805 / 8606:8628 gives -4.9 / 2.41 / 2.82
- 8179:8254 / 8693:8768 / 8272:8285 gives 0.8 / 2.51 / 3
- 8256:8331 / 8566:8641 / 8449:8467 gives 0.1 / 2.39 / 3.74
